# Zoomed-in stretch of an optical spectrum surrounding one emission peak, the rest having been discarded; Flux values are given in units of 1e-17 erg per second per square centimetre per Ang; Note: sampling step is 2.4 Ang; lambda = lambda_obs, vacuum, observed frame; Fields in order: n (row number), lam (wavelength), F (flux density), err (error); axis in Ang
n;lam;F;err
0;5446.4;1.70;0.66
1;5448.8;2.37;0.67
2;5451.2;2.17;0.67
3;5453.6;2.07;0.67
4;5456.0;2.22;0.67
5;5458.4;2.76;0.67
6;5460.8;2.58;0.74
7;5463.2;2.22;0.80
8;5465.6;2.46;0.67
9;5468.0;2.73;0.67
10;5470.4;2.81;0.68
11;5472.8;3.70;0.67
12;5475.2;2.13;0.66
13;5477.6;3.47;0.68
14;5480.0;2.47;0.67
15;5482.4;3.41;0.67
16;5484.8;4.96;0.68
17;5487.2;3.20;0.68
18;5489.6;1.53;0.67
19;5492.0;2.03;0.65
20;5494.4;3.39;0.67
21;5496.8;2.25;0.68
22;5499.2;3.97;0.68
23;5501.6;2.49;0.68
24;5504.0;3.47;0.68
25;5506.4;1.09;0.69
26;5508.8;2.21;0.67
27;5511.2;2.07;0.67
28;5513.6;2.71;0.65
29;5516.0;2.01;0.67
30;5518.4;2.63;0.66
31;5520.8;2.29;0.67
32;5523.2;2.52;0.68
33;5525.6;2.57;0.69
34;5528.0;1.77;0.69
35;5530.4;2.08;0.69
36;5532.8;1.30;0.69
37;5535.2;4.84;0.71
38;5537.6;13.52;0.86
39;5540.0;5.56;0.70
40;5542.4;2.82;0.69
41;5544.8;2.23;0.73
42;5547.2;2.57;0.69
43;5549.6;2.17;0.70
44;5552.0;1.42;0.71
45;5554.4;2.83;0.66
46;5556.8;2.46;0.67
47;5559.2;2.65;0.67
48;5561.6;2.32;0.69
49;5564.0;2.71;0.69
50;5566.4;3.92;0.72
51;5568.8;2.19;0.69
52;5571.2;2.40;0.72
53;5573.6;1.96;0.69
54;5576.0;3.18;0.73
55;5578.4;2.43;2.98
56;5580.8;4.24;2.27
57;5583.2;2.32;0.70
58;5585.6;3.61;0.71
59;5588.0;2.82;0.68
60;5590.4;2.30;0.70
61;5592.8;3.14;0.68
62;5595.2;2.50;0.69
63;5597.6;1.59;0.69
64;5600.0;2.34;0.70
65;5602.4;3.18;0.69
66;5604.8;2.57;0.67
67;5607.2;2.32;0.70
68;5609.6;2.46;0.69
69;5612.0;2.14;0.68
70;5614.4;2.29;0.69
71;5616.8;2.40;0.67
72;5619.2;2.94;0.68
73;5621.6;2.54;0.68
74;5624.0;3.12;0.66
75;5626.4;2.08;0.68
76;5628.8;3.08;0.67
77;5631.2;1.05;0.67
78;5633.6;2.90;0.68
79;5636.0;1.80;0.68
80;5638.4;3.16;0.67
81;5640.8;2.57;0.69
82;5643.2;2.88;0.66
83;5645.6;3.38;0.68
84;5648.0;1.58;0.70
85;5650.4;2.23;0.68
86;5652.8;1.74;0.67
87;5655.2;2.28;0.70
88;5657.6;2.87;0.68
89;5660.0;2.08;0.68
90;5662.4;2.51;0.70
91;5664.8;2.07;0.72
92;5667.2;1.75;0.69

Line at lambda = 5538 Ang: [O III]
